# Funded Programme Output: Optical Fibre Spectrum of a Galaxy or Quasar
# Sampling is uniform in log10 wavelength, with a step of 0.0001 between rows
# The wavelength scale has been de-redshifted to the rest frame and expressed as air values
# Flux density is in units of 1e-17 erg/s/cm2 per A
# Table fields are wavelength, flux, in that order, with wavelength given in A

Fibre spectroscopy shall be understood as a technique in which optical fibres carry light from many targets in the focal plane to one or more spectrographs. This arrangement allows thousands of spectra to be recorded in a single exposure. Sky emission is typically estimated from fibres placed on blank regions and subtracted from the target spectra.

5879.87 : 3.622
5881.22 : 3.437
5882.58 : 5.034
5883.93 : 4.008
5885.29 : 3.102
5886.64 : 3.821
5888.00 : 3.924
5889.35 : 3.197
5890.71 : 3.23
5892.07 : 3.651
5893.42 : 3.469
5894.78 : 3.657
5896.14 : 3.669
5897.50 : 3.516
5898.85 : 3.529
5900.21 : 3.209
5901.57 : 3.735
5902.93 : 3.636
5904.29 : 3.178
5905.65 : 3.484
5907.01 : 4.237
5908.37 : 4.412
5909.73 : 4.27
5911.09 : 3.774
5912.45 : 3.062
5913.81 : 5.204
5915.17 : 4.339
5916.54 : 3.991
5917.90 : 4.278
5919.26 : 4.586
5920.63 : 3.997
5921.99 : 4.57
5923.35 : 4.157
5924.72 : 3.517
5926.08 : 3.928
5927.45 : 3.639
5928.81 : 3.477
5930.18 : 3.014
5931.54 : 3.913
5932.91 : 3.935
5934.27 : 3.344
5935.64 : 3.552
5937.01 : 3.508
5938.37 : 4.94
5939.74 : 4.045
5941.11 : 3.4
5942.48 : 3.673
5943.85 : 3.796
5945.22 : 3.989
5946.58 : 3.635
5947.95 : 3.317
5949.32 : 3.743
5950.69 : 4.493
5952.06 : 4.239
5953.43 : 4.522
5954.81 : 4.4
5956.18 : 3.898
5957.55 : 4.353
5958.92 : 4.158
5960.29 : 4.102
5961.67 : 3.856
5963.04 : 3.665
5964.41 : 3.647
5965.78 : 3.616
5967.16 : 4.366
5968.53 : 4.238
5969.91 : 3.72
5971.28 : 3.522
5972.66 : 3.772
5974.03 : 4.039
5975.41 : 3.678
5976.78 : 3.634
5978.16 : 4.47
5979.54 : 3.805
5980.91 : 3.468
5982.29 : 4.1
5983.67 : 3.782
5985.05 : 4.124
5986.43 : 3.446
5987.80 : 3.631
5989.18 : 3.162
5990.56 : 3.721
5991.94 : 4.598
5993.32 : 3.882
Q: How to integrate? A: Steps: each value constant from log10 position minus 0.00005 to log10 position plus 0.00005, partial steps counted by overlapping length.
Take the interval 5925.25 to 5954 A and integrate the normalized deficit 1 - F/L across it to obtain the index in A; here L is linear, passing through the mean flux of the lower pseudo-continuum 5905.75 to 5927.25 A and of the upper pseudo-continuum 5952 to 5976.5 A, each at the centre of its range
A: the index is 1.71 A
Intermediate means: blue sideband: 4.12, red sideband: 3.98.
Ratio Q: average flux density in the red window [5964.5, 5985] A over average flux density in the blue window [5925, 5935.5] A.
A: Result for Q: 1.1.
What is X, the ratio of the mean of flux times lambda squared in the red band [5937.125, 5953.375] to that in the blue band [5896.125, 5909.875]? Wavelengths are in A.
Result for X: 1.1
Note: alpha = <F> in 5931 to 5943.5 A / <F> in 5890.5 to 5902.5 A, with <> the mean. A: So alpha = 1.08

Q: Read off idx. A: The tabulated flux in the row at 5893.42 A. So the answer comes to 3.469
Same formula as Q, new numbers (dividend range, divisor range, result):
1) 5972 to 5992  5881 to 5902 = 1.05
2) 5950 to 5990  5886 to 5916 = 1.05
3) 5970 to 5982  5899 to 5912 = 1.02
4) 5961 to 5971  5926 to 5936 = 1.08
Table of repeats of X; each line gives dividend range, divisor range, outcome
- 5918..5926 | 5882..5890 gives 1.10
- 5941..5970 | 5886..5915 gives 1.09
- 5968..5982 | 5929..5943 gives 1.04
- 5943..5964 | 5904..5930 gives 1.01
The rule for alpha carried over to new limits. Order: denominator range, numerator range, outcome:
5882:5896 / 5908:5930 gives 1.09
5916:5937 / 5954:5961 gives 1.09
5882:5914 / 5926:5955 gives 1.03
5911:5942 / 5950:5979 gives 1.02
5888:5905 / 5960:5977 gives 1.10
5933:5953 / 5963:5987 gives 1.00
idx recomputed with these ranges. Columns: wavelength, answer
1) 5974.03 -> 4.039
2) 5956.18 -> 3.898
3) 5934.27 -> 3.344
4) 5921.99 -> 4.57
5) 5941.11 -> 3.4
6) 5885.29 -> 3.102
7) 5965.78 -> 3.616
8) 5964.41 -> 3.647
